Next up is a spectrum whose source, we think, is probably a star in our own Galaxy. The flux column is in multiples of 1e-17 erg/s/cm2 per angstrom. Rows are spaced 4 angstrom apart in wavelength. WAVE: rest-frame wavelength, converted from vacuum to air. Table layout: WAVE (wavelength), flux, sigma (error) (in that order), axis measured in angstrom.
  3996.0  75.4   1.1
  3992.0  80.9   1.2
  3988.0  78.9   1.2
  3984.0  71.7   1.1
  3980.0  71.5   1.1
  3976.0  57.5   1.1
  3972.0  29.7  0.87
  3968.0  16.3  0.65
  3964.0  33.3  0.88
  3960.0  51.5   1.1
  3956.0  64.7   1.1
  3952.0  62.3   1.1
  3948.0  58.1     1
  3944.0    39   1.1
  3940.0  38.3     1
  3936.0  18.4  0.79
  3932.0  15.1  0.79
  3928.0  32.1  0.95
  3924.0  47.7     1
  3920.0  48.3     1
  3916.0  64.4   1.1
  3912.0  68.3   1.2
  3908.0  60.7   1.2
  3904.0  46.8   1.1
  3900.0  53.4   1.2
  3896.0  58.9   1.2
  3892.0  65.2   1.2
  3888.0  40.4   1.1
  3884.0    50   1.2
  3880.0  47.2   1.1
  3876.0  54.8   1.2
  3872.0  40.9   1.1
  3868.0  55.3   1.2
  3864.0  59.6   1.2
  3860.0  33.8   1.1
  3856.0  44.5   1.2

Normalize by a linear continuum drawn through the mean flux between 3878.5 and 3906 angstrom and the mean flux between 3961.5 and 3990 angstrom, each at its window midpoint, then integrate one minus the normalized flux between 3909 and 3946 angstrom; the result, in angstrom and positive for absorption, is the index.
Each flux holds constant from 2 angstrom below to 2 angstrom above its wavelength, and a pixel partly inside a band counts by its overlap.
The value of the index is 7.0 angstrom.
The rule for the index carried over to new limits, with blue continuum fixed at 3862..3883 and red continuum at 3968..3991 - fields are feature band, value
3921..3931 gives 3.05 angstrom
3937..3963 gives 2.98 angstrom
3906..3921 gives -1.93 angstrom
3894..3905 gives -0.06 angstrom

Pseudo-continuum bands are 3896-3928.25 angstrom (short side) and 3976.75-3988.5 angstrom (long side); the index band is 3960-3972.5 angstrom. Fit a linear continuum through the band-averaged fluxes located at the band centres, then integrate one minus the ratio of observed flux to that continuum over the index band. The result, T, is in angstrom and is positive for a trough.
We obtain 6.9 angstrom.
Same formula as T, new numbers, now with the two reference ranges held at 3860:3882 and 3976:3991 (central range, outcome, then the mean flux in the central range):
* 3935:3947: 5.40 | 35.2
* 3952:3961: 0.96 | 59.8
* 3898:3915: -0.18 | 57.7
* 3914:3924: 0.81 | 54.6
